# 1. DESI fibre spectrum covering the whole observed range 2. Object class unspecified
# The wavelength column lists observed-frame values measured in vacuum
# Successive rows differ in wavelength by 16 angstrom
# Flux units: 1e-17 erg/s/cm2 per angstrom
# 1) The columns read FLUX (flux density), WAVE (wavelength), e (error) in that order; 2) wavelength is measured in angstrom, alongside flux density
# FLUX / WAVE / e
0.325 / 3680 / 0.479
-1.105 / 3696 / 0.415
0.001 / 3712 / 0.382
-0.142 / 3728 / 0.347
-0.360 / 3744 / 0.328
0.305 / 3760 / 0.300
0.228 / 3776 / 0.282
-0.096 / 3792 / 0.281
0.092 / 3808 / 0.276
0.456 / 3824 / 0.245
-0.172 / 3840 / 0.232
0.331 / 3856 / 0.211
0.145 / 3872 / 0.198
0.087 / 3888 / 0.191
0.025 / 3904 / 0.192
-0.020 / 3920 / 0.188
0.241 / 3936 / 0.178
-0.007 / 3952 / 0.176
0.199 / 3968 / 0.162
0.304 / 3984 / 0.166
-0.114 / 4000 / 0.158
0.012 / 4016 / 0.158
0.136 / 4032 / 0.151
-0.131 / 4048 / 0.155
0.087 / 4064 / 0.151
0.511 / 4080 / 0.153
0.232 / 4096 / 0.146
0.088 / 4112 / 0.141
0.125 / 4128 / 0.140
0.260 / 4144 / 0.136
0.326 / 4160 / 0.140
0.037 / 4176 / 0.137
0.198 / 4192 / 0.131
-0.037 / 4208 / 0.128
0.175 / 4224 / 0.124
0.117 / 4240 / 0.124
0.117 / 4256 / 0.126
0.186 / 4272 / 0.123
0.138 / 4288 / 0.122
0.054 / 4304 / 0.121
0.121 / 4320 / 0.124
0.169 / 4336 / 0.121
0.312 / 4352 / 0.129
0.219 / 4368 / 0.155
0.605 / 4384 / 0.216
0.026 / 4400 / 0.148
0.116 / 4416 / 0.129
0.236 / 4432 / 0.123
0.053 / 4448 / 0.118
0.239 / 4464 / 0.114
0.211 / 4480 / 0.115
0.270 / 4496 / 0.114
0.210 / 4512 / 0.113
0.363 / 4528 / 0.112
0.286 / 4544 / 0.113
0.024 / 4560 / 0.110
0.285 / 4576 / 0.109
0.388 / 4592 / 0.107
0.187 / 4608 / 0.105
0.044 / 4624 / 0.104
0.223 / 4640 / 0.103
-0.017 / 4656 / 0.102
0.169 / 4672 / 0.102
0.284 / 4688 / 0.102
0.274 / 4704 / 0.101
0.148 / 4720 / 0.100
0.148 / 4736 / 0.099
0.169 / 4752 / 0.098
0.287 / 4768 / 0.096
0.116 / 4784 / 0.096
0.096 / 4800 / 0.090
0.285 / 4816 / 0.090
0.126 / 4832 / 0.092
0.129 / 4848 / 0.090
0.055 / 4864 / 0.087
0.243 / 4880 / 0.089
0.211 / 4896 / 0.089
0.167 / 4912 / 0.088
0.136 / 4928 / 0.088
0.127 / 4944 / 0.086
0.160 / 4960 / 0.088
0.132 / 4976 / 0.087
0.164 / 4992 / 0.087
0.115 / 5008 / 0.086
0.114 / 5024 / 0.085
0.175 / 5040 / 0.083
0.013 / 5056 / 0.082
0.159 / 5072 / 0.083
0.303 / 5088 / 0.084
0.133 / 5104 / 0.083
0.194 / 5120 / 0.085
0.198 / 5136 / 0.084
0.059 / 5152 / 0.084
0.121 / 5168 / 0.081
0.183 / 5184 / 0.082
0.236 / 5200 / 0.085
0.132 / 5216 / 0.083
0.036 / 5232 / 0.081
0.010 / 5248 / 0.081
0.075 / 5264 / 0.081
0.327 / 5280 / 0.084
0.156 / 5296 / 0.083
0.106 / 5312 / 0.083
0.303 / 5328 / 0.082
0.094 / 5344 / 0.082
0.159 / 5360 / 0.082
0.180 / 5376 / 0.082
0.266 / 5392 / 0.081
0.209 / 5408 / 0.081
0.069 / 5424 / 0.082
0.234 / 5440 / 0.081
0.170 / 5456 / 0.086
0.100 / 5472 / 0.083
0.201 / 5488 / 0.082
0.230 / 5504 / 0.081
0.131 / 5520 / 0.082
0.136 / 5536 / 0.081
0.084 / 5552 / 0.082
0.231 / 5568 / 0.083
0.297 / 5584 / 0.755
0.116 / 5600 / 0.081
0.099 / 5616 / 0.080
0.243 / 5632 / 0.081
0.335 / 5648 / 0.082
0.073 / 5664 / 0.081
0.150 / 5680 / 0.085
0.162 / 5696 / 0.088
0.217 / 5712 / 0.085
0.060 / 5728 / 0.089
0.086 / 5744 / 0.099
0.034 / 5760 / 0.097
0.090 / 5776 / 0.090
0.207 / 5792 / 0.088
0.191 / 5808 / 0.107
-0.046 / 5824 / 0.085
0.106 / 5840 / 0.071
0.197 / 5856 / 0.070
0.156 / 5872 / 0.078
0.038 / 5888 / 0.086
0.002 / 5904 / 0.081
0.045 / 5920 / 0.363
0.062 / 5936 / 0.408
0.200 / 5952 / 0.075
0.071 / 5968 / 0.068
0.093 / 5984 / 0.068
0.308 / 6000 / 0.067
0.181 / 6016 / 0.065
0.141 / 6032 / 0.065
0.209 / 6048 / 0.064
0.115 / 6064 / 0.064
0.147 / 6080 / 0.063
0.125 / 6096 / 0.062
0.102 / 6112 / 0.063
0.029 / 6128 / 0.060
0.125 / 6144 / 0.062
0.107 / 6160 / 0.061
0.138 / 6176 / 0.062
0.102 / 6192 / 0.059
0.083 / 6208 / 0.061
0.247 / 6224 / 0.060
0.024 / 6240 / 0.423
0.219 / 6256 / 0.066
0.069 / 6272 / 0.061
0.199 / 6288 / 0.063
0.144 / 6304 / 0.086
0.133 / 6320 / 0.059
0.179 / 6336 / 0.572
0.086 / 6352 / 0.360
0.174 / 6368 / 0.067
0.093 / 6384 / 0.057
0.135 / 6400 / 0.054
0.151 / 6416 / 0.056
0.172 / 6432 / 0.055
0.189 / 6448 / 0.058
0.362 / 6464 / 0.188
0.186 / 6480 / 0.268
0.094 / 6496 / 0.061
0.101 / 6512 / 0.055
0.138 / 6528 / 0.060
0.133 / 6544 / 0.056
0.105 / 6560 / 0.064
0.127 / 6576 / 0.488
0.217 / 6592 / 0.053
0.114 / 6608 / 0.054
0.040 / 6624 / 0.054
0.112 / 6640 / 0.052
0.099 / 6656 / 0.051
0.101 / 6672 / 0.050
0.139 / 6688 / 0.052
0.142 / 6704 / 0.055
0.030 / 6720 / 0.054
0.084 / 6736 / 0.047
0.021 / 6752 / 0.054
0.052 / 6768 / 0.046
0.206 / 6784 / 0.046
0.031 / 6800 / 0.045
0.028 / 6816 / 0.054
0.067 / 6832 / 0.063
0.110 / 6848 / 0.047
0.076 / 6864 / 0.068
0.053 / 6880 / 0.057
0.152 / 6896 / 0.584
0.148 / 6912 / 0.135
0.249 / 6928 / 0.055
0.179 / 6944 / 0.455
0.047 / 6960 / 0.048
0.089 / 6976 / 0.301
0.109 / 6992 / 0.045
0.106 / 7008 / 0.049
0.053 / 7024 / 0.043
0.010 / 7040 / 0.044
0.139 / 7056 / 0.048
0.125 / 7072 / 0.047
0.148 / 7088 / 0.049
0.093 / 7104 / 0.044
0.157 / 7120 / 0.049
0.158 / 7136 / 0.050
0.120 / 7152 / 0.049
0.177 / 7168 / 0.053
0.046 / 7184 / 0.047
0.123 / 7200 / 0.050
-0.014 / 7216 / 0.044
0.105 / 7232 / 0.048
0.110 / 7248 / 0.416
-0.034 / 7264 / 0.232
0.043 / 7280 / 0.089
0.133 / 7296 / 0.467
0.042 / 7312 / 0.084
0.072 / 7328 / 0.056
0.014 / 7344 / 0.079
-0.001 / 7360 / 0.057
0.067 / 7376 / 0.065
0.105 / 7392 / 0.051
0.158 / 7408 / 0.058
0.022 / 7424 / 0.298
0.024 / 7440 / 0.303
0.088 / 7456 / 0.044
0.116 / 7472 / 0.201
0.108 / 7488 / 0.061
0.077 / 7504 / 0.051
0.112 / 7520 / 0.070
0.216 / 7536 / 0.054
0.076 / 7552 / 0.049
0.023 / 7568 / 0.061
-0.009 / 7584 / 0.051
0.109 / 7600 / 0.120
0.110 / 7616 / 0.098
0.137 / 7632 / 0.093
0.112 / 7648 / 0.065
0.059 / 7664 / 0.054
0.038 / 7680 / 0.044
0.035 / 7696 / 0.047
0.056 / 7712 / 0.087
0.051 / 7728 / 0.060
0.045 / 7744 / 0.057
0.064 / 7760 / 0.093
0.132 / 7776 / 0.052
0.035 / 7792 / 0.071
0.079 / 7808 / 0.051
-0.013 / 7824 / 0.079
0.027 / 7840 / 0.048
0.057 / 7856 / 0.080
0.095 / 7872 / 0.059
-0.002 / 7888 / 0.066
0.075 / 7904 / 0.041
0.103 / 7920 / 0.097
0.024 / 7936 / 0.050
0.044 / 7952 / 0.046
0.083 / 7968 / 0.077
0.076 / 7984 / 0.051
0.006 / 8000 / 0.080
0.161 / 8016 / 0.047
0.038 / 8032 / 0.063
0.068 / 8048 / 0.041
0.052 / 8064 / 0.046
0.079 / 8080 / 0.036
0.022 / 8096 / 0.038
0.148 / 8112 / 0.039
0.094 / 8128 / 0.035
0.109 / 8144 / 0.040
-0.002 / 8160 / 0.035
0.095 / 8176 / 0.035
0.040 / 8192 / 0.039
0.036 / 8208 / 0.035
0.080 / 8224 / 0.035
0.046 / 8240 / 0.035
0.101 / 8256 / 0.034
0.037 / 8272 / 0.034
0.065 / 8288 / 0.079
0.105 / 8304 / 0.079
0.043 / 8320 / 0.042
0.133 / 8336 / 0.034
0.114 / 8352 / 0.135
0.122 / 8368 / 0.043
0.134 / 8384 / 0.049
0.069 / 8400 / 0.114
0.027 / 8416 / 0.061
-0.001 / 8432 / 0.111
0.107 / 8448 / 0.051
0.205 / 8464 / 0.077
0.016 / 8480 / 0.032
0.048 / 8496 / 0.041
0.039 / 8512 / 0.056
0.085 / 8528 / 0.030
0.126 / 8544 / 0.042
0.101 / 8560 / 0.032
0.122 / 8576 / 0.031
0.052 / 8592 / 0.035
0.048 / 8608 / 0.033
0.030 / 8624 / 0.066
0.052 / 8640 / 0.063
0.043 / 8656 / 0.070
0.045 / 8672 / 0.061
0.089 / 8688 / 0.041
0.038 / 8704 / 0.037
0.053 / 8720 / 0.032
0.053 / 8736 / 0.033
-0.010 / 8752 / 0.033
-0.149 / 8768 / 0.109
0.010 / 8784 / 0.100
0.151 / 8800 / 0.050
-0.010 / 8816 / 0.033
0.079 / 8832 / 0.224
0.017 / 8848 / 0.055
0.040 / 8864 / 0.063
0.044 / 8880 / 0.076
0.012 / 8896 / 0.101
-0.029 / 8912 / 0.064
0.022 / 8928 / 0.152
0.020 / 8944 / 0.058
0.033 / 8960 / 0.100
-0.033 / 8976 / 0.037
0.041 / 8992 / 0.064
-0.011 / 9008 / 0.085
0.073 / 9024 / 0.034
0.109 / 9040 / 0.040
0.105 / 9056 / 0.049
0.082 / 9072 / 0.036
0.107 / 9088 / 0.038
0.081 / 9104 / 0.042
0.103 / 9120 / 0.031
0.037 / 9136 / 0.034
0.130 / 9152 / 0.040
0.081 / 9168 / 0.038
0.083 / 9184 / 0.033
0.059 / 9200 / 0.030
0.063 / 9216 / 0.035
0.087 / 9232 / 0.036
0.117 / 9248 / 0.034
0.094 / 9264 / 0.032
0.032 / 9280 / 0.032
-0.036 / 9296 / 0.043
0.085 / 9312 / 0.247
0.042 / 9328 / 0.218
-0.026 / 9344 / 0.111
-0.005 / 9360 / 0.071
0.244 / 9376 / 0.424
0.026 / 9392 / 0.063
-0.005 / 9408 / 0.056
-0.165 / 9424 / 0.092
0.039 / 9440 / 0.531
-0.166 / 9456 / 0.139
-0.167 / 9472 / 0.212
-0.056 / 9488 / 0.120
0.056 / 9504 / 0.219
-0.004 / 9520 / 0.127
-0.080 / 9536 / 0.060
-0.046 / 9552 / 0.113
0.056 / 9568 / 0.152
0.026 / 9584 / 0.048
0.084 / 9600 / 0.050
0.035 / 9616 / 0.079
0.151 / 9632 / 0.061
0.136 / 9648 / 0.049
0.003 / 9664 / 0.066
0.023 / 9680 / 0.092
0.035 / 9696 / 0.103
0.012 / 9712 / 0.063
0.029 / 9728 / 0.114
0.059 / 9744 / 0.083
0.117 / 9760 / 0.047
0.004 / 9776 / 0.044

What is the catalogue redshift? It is 0.06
